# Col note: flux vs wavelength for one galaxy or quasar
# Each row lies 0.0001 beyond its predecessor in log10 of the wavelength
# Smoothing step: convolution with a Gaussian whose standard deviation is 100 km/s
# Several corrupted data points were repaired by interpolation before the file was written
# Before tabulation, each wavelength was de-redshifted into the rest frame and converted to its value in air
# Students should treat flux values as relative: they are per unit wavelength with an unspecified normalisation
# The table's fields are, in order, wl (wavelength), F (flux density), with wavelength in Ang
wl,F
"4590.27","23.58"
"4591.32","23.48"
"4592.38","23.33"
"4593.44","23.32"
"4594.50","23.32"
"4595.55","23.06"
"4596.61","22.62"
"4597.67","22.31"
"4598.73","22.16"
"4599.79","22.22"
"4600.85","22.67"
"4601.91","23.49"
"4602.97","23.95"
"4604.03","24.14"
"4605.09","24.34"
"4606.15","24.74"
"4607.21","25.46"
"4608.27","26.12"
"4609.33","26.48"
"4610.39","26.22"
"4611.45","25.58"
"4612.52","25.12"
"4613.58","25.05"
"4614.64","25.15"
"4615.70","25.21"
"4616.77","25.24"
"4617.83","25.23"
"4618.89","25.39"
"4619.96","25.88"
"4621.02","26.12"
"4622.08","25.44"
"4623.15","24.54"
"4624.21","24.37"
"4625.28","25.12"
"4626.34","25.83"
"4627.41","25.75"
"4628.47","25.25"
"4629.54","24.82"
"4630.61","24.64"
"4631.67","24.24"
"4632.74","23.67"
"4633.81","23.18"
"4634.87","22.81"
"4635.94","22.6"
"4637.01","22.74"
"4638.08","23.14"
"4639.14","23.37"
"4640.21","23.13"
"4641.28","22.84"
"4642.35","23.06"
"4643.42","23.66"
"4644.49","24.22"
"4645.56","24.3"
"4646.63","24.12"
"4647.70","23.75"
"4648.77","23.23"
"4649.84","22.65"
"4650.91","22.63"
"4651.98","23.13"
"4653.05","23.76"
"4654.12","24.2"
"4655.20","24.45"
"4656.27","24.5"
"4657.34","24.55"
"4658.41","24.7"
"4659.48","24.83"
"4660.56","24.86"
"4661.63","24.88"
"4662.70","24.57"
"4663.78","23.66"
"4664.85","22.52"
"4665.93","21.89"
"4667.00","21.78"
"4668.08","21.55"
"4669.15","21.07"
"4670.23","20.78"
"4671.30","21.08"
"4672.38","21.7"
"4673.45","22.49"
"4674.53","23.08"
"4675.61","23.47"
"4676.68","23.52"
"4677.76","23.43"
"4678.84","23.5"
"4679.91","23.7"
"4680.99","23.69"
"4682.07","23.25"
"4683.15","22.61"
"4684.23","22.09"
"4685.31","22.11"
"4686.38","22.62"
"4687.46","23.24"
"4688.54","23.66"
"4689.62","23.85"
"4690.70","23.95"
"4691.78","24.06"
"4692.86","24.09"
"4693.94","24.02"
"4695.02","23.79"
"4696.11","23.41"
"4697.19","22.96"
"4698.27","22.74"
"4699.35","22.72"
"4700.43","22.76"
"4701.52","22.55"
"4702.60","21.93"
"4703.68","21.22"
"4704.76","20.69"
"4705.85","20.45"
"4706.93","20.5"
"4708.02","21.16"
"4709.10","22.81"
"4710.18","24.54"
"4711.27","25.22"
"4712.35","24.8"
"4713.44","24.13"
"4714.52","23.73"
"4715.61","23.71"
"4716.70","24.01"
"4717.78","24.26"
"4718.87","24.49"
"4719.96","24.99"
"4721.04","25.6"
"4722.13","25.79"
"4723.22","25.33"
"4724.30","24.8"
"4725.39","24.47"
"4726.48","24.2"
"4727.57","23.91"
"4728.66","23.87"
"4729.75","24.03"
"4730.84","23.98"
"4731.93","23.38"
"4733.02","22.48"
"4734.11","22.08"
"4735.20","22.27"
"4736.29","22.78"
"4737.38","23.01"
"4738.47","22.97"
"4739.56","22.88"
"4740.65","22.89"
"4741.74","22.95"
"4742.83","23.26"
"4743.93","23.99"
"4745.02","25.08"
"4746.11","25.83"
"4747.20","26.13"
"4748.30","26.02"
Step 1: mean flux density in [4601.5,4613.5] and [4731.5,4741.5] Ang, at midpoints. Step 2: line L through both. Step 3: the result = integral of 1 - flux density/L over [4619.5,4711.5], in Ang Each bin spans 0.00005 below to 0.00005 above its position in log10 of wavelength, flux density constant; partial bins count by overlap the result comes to 2.5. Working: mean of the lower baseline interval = 25.1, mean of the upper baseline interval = 22.8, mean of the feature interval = 23.4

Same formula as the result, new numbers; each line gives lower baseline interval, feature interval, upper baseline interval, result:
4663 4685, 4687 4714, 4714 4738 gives 0.3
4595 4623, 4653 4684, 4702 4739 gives 1.0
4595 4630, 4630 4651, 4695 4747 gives 0.8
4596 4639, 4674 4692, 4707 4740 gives 0.6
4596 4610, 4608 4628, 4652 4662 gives -1.2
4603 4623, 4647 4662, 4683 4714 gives 0.1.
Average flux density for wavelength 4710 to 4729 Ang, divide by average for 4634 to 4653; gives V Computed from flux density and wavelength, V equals 1.05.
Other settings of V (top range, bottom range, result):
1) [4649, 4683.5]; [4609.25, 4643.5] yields 0.95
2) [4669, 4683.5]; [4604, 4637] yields 0.91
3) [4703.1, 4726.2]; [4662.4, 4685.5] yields 1.05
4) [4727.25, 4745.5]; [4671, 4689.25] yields 1.01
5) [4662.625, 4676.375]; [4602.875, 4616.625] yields 0.88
